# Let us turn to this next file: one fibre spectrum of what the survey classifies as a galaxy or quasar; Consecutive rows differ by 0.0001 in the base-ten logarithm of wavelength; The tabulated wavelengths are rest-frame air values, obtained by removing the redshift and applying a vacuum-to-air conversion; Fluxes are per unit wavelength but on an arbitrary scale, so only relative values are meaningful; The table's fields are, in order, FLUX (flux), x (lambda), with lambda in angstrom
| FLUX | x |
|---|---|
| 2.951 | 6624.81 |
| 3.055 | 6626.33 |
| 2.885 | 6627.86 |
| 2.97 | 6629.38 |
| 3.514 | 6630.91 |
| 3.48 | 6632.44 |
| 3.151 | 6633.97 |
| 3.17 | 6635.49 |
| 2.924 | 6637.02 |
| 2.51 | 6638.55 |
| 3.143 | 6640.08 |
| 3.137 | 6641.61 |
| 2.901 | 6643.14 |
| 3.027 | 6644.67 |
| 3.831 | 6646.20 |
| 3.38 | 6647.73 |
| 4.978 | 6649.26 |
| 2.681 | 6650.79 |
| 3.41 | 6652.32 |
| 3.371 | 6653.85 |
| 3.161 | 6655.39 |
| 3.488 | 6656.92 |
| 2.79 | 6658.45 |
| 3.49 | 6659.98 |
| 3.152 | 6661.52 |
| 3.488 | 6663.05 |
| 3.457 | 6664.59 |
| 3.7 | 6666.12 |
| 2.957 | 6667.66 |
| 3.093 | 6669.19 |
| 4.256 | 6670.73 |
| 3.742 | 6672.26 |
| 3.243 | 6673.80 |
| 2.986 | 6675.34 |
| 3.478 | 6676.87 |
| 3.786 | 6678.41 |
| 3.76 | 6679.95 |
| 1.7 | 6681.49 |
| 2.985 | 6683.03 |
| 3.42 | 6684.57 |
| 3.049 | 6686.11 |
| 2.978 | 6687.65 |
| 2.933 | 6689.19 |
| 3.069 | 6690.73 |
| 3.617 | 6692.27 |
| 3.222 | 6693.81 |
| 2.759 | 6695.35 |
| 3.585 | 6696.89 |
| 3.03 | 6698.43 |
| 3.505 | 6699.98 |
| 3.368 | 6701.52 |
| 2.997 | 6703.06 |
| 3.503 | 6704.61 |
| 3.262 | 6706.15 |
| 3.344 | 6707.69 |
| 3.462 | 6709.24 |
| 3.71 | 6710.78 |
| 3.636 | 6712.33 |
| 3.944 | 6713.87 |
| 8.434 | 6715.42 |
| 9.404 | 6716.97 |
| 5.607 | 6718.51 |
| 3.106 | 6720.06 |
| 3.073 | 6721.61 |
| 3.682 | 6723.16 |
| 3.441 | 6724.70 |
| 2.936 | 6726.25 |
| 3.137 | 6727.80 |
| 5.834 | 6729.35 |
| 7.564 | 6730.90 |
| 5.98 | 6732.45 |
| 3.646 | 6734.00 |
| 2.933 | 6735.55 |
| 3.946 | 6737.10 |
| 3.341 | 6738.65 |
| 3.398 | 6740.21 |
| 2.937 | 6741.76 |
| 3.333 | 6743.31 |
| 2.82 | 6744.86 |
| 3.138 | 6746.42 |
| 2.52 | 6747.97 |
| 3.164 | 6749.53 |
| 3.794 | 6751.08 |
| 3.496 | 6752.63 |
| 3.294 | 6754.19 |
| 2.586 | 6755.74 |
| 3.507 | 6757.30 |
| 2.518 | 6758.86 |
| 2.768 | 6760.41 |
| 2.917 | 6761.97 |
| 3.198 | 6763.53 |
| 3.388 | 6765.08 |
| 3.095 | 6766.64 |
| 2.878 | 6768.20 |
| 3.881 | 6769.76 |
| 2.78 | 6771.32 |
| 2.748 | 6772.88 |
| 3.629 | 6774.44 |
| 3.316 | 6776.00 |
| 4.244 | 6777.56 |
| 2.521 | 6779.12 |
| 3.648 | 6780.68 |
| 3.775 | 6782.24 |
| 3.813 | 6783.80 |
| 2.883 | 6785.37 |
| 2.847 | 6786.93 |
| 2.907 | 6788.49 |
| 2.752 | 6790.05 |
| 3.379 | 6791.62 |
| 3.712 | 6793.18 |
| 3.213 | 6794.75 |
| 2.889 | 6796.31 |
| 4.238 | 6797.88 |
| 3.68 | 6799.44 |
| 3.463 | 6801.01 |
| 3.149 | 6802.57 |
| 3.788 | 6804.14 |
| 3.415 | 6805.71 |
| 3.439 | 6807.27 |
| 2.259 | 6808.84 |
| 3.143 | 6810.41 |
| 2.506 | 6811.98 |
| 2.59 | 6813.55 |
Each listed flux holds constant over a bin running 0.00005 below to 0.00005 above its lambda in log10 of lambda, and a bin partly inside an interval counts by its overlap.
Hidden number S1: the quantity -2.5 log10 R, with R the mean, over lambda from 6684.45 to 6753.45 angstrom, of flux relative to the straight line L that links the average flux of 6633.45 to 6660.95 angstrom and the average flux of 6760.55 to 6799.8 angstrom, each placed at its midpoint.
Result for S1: -0.17 mag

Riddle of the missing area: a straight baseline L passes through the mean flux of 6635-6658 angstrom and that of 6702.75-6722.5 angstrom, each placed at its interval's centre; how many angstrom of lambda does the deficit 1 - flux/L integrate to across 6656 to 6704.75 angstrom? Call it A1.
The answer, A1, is 7.4 angstrom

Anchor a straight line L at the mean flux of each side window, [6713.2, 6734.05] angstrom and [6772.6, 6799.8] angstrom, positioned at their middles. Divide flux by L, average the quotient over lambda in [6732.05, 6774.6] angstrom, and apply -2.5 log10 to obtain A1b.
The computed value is 0.29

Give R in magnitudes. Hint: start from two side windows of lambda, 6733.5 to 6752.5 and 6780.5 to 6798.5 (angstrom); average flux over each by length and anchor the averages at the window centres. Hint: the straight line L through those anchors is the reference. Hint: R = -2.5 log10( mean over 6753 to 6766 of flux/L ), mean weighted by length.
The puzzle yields 0.08 mag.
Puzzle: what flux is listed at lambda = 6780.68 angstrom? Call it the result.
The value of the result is 3.648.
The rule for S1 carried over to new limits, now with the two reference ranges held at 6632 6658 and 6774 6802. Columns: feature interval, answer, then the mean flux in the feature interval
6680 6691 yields 0.13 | 2.92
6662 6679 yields -0.06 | 3.46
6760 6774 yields 0.09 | 3.09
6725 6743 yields -0.23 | 4.11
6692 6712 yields -0.01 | 3.34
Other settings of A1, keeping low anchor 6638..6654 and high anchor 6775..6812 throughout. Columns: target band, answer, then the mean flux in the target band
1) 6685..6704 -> 0.75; 3.18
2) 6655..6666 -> -0.01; 3.32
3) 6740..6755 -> 0.59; 3.18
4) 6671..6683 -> 0.17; 3.27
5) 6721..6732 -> -3.31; 4.31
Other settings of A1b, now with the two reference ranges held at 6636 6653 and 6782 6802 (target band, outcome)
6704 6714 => -0.075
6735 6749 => 0.053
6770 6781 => 0.015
